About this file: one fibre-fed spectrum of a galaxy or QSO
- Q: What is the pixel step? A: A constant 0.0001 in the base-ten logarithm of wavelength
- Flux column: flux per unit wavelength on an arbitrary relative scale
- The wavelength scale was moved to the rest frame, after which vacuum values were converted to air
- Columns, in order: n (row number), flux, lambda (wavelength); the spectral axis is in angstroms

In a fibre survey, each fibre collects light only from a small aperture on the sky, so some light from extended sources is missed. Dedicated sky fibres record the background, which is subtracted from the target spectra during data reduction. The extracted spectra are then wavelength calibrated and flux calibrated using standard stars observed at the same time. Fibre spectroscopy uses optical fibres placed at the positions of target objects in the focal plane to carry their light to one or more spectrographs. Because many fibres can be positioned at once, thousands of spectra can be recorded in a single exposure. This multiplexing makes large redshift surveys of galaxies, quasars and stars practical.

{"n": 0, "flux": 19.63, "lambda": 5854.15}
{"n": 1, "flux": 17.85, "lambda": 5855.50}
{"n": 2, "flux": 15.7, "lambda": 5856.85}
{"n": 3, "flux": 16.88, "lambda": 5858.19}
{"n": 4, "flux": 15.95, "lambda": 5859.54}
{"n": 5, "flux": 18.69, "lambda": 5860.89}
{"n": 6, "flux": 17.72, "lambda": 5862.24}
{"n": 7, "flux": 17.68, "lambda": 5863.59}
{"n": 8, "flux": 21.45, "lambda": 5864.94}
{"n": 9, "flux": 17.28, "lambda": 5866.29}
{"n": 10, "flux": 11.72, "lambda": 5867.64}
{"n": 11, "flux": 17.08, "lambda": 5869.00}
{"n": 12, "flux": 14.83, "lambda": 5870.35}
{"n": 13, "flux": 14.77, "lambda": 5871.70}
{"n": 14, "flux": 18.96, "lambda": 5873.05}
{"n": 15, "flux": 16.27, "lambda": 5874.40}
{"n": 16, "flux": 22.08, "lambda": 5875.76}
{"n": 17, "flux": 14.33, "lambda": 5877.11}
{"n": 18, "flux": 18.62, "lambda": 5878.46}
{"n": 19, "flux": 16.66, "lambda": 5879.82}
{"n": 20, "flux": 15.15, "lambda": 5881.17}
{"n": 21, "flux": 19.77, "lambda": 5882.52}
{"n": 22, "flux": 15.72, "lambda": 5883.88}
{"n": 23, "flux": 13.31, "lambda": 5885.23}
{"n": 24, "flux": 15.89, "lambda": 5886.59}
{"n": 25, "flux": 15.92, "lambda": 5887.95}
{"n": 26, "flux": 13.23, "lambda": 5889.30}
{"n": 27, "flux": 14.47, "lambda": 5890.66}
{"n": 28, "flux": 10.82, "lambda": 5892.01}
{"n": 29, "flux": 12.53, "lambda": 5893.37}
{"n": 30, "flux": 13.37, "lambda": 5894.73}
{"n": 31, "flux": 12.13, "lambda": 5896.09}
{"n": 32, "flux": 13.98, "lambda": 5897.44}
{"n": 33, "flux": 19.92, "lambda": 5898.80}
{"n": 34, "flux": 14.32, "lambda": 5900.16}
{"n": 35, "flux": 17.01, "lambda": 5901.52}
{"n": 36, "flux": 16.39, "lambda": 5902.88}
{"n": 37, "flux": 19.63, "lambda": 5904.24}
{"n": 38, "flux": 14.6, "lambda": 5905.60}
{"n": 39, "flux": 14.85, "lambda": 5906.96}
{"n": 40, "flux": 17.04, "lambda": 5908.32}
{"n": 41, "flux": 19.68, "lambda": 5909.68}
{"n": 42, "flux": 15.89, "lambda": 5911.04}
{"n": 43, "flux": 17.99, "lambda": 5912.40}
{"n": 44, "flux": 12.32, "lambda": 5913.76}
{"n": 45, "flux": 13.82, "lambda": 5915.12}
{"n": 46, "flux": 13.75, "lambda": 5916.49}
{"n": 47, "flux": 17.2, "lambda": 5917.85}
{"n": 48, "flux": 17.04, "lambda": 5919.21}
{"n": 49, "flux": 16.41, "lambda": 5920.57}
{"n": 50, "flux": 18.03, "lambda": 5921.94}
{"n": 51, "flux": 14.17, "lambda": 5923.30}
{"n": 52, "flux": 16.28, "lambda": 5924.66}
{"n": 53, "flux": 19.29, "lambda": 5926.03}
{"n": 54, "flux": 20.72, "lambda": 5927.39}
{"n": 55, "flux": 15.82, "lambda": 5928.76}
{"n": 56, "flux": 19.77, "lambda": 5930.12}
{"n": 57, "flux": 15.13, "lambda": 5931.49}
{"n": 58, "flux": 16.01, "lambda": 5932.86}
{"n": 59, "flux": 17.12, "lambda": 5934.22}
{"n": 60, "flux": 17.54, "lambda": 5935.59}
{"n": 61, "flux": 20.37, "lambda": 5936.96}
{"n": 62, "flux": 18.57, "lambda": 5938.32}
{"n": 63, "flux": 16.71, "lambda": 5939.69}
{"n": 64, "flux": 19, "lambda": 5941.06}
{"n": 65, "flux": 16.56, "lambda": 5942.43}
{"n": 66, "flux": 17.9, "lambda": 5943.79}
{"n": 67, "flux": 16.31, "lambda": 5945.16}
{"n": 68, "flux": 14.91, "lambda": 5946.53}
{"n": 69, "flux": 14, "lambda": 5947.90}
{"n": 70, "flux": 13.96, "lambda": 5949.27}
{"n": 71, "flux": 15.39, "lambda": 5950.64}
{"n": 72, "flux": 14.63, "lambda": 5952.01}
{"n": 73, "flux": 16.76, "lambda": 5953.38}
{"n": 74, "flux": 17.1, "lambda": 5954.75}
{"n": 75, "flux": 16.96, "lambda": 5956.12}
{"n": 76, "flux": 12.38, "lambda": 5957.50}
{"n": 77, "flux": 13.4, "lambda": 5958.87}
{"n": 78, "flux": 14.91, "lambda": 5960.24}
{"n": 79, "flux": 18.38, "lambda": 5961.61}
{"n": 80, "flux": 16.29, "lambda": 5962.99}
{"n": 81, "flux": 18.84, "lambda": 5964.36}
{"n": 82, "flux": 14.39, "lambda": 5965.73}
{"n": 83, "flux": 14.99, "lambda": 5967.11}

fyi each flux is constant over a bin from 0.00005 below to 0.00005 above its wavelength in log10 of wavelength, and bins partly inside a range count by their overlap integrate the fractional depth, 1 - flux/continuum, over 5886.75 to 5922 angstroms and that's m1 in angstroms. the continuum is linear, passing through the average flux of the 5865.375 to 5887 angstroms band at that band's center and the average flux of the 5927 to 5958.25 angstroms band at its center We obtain 2.34 angstroms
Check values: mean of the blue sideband 16.5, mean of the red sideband 16.6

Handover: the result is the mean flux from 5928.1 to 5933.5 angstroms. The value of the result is 16.7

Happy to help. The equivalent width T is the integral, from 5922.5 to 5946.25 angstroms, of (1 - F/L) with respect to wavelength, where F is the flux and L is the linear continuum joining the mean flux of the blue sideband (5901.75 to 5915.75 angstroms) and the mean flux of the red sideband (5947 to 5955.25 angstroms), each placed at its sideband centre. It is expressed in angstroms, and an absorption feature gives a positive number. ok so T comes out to -2.72 angstroms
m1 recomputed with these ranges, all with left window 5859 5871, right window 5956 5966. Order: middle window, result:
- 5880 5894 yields 1.6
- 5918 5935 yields -1.1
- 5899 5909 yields 0.0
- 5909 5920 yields 0.2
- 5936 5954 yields -0.8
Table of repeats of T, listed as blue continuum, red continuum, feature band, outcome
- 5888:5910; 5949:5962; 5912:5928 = -1.16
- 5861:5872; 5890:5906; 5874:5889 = -0.69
